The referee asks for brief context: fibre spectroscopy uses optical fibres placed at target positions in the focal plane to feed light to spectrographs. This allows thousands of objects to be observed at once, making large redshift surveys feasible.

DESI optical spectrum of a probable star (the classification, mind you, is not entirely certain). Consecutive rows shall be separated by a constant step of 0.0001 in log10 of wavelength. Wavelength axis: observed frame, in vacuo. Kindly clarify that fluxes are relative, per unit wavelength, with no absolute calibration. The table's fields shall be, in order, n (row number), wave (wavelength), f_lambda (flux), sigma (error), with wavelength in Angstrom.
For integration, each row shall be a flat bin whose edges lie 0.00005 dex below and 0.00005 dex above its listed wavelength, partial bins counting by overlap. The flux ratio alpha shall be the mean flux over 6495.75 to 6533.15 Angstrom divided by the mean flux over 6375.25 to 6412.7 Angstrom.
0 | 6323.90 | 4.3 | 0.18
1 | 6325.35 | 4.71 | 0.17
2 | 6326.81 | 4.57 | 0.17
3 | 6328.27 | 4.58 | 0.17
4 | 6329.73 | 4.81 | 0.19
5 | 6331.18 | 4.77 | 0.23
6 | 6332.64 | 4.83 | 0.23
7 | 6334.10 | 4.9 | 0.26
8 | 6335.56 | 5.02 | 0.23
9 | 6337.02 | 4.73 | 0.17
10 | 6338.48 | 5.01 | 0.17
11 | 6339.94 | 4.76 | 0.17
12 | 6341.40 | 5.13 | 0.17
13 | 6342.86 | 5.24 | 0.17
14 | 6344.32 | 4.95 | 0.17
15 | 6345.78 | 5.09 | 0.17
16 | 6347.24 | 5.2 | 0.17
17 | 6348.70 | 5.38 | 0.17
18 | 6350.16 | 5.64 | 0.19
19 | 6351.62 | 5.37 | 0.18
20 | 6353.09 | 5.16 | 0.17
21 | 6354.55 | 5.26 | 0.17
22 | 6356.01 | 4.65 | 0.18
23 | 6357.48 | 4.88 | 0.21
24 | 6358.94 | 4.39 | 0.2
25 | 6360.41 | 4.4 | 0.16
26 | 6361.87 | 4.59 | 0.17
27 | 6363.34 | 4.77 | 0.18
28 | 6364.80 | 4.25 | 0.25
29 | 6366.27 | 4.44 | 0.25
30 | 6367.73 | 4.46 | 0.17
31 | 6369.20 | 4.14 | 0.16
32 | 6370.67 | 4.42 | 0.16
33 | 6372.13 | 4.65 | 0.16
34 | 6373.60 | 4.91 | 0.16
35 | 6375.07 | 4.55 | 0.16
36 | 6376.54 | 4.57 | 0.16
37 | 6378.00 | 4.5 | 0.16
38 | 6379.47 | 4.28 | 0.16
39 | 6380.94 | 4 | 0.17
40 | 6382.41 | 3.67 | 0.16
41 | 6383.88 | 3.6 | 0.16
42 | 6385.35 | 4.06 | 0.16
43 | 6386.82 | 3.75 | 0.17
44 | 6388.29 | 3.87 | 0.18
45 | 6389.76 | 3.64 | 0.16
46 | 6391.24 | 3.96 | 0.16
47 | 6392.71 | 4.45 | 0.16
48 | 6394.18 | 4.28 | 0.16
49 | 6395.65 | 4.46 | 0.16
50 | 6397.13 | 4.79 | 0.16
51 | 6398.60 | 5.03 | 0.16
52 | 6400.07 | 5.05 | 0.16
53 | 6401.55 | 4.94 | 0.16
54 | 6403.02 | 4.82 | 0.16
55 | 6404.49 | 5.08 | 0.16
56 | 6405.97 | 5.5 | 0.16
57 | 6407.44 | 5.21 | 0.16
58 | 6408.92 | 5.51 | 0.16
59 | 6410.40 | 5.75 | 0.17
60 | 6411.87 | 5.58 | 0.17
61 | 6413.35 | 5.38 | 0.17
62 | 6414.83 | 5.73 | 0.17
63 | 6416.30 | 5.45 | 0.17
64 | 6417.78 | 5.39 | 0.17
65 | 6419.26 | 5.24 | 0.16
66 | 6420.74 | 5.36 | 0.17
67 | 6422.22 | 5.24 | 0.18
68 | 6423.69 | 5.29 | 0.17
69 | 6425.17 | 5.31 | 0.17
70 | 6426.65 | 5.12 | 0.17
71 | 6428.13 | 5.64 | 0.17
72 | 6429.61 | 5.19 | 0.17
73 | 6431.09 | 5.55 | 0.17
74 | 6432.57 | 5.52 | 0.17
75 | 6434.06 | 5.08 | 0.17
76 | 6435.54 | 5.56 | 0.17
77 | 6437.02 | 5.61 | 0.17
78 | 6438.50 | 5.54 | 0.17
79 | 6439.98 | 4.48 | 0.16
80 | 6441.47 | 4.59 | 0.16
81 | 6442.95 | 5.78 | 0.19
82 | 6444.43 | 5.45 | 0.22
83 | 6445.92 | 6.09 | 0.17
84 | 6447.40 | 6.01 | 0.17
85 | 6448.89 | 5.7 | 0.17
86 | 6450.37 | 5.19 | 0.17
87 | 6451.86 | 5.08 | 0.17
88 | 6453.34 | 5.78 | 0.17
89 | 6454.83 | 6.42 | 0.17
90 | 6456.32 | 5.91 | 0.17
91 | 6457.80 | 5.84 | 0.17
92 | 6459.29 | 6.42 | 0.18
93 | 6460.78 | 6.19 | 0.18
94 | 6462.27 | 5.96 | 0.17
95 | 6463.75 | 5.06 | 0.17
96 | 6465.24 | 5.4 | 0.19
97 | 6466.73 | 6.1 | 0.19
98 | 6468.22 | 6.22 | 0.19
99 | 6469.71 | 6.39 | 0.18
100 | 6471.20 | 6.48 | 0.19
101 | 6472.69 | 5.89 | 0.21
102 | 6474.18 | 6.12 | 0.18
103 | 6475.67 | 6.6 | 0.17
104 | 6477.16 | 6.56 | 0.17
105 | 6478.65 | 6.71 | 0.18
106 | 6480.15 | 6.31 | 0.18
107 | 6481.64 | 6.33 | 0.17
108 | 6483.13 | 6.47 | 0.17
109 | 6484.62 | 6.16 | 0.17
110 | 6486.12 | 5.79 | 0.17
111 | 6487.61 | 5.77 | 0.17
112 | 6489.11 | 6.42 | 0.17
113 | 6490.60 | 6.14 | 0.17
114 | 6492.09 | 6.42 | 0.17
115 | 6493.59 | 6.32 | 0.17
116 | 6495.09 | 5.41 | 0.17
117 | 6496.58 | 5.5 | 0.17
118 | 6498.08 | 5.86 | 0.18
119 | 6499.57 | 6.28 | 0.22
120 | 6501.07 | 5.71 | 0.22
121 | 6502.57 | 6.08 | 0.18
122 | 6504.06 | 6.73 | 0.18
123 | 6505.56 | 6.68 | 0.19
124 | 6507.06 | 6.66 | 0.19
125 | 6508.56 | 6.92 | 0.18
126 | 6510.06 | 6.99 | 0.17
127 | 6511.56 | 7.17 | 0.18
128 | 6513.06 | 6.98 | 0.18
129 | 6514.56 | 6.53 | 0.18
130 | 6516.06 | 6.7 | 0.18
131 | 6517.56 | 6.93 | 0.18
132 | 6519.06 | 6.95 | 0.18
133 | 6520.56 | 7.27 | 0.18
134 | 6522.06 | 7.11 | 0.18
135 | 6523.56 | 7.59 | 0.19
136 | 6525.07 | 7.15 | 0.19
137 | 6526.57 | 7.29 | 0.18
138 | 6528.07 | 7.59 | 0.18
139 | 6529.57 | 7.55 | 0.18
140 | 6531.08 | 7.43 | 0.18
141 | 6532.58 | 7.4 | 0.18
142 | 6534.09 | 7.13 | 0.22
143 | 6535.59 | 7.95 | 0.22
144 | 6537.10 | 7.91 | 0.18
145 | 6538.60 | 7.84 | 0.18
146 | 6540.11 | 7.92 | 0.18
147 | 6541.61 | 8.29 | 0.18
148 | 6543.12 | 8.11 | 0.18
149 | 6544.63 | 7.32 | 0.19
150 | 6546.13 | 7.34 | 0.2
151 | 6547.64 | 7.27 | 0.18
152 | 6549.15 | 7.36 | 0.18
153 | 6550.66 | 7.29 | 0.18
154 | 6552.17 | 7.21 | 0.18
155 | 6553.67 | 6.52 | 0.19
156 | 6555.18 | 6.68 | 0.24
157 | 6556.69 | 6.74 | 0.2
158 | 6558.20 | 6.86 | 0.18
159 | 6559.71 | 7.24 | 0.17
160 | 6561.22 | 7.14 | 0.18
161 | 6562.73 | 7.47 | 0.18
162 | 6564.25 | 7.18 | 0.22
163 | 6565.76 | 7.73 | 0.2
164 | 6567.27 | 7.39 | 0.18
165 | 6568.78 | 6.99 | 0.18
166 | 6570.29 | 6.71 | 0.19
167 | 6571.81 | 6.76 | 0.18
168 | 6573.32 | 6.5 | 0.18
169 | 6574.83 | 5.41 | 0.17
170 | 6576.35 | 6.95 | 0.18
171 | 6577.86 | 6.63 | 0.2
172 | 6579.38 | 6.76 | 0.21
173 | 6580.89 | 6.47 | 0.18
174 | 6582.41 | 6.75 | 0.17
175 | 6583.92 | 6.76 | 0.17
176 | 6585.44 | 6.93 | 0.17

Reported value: 1.49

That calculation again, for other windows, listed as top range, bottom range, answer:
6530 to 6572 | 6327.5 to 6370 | 1.51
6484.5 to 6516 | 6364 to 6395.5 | 1.50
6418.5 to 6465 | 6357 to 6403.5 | 1.26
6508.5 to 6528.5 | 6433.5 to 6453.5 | 1.31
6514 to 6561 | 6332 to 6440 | 1.50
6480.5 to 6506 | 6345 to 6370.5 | 1.27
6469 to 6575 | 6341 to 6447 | 1.39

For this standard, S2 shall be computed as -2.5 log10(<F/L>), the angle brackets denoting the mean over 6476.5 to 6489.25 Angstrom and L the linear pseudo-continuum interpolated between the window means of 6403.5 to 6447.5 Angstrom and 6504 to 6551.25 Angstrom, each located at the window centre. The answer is 0.033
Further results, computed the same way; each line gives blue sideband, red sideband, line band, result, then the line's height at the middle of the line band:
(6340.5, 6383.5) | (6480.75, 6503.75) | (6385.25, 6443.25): 0.04 mag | 5.25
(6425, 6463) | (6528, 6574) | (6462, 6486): -0.02 mag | 6.07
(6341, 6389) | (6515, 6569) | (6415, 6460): 0.04 mag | 5.72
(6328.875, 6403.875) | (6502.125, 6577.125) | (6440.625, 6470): 0.03 mag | 5.92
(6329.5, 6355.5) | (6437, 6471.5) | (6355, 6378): 0.15 mag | 5.21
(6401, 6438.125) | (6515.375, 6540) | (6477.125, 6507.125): 0.09 mag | 6.72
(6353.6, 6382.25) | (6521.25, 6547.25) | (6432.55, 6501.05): 0.08 mag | 6.34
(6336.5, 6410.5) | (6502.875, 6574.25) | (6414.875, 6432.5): 0.01 mag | 5.44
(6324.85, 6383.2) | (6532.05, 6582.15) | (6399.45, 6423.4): 0.02 mag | 5.42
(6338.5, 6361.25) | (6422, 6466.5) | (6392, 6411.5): 0.07 mag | 5.31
